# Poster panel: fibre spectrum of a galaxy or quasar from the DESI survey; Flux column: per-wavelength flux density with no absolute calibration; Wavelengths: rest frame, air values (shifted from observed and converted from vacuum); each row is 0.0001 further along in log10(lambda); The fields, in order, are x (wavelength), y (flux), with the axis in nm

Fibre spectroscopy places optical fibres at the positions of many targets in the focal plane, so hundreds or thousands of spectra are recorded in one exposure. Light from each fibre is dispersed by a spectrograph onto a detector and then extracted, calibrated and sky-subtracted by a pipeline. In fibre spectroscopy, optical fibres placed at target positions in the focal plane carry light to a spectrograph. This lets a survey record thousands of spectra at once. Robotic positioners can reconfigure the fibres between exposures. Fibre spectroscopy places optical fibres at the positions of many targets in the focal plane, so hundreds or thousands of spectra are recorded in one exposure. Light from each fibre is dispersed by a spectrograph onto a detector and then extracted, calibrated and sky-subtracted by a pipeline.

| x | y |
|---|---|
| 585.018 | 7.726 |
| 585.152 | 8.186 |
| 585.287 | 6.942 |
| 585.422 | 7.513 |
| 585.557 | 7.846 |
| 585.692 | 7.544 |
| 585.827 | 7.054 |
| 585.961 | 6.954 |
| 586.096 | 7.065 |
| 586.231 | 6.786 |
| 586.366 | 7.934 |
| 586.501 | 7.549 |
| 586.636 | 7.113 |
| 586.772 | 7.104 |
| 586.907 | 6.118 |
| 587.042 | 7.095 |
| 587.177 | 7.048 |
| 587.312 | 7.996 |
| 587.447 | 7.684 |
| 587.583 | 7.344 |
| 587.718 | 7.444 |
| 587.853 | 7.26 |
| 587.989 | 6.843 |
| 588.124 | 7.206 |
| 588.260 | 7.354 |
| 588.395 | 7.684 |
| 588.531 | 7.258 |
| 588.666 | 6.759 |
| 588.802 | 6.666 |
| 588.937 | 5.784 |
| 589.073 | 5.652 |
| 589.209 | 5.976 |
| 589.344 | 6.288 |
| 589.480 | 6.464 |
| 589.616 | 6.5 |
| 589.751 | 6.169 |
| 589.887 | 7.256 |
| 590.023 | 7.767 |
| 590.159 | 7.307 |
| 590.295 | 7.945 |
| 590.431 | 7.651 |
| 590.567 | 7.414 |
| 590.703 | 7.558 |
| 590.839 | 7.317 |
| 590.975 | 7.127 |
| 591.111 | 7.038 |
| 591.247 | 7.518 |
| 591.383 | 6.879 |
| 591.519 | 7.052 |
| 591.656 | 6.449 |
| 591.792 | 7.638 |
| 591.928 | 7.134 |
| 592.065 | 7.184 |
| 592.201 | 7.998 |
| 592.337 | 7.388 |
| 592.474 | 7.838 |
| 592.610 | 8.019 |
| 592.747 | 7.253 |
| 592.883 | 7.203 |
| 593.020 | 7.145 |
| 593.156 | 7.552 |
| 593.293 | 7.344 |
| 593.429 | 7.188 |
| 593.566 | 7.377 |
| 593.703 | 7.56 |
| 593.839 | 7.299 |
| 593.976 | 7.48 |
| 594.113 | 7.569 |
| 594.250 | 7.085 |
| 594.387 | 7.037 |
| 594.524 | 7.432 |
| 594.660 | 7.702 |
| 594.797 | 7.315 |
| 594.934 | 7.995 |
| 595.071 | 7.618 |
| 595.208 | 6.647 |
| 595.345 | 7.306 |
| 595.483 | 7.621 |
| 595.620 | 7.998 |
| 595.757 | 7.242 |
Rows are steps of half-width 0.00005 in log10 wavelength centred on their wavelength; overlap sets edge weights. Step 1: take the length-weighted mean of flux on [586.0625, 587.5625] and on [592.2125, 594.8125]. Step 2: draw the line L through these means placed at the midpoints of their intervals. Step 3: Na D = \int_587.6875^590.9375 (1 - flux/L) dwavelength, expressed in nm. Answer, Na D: 0.15 nm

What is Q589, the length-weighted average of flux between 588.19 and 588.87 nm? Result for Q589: 7.14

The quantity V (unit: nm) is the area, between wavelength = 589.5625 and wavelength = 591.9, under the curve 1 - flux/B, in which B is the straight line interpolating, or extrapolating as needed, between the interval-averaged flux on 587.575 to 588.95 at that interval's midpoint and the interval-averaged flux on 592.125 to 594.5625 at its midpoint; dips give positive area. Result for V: 0.01 nm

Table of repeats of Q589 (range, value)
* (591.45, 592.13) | 7.08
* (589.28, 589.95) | 6.53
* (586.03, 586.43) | 7.26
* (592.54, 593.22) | 7.44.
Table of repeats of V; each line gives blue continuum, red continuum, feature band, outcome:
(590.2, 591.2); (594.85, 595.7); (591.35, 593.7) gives 0.039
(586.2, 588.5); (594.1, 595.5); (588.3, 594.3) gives 0.142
